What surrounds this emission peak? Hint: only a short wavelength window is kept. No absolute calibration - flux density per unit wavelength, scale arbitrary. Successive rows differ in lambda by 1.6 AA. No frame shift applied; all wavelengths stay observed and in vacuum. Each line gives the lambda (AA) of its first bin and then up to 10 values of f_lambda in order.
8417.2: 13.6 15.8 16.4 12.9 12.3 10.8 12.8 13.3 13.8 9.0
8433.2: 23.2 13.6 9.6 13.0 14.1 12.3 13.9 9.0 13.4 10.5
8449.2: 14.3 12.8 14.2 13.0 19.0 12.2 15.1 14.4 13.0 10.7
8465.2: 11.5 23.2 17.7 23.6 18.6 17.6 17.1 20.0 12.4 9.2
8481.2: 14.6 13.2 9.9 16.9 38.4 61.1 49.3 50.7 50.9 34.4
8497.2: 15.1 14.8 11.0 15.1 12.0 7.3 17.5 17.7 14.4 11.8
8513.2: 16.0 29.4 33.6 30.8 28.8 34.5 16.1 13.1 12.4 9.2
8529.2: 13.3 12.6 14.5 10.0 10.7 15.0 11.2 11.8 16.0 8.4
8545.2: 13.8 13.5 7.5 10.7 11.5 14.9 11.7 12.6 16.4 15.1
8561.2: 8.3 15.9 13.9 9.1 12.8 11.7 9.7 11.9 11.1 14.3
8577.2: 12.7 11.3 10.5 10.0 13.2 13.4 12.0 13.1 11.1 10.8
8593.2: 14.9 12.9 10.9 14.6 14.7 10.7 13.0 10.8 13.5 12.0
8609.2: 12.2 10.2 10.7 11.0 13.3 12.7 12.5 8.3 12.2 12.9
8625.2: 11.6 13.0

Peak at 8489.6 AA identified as H-alpha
